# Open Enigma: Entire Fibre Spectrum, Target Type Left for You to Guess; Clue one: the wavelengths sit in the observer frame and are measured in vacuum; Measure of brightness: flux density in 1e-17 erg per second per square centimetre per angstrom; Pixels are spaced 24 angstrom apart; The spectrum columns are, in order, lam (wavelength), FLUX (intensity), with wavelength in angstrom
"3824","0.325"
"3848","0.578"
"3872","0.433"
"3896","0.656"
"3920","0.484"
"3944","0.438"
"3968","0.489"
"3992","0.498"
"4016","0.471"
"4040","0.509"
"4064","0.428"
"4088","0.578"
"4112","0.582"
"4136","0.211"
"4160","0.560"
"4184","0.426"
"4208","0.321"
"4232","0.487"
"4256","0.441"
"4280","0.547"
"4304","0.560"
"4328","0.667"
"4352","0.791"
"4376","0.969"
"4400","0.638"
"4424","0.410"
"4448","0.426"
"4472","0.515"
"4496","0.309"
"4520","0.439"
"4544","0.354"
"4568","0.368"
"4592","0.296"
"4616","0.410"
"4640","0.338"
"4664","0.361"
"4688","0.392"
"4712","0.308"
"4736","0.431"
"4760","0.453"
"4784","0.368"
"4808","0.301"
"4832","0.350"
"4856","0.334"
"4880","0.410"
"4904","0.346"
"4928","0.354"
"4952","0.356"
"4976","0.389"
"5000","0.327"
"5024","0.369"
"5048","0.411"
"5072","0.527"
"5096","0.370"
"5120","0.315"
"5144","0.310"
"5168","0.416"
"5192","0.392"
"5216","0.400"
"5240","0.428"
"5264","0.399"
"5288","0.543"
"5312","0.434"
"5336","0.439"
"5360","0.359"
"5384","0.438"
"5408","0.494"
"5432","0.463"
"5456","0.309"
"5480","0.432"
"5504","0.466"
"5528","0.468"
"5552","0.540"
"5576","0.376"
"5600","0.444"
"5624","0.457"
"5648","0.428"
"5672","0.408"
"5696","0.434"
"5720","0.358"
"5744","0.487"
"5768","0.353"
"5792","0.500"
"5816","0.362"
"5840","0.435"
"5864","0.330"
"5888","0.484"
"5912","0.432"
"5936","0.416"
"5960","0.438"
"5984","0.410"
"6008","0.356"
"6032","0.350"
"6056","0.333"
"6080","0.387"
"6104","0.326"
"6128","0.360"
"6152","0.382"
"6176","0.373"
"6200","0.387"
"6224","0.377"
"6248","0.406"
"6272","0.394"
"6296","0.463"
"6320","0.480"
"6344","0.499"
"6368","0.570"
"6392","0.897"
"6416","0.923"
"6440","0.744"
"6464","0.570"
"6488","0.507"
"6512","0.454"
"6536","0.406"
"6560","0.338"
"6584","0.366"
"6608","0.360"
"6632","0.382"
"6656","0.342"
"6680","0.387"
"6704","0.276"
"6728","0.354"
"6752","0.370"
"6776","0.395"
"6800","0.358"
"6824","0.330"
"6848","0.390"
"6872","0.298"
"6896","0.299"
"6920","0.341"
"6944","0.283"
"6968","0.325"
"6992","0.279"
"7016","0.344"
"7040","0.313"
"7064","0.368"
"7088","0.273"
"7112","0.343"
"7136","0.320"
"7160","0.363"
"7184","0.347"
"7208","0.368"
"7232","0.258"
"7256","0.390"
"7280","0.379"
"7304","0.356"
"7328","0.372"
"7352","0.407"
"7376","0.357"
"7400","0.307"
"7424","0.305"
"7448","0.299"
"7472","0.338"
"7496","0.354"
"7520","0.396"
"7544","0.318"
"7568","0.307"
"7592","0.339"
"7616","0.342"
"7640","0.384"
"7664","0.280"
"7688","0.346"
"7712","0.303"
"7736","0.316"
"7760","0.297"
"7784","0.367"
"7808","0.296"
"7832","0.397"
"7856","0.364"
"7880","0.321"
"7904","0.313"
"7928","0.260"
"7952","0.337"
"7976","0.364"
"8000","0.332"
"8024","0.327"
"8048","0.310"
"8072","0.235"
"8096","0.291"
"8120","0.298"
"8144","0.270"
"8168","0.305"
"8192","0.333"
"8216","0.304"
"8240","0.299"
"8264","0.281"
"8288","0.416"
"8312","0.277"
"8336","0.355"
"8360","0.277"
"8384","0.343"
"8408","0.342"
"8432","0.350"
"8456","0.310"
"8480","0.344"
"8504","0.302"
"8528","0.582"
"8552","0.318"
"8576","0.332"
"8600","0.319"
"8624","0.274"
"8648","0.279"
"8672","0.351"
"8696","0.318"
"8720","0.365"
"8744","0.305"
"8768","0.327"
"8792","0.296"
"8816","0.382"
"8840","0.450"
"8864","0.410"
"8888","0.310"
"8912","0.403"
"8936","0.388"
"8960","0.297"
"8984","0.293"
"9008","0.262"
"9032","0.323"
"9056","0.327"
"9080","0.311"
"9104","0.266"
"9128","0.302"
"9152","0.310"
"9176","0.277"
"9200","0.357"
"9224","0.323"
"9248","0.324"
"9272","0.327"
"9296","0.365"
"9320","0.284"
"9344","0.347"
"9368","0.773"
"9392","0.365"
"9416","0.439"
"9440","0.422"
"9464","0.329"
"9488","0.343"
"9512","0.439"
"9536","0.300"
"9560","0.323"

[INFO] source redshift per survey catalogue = 1.288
